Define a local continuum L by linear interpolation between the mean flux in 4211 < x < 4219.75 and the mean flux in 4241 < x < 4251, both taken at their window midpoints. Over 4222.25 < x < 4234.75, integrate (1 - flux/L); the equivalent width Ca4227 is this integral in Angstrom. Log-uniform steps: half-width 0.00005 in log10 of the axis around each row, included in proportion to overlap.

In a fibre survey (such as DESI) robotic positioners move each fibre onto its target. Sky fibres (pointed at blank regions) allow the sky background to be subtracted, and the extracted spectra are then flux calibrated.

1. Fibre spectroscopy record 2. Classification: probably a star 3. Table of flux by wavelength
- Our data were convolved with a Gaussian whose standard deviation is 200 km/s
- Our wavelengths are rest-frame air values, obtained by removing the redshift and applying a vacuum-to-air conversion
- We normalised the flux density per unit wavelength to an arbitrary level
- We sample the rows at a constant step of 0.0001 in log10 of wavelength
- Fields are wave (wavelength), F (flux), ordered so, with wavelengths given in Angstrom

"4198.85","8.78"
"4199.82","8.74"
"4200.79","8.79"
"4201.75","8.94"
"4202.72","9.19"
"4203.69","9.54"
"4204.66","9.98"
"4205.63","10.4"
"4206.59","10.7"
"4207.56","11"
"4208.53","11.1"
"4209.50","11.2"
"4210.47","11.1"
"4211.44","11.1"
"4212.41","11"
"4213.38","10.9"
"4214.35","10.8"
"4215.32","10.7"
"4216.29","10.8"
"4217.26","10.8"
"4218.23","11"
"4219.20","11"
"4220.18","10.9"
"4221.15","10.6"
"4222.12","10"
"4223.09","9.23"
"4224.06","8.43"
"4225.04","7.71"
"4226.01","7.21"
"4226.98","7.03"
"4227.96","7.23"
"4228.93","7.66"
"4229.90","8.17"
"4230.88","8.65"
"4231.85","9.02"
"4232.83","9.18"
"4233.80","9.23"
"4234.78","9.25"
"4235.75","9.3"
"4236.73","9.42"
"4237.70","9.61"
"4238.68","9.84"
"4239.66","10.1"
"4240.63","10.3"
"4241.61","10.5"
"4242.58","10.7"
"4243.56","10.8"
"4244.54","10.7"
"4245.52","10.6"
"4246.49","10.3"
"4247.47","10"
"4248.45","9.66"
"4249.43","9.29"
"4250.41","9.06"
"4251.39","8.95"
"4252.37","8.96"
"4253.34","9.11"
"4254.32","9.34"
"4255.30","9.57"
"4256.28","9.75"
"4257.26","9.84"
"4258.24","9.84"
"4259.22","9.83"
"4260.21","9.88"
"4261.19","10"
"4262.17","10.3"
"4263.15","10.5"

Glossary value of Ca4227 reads 2.7 Angstrom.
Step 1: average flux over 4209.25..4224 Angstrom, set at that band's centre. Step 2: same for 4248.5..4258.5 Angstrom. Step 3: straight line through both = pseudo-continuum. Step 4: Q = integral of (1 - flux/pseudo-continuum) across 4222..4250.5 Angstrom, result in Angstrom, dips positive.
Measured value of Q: 1.95 Angstrom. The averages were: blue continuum 10.7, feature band 9.27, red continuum 9.38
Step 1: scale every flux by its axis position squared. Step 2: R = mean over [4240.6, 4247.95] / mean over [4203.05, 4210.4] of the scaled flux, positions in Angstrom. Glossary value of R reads 1.01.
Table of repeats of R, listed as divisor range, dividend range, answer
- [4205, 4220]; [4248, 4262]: 0.89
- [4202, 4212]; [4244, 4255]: 0.94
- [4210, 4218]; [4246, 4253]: 0.88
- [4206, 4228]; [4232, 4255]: 0.97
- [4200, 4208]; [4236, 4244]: 1.05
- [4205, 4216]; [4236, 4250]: 0.94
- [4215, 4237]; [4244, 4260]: 1.06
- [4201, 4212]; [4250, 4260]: 0.93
